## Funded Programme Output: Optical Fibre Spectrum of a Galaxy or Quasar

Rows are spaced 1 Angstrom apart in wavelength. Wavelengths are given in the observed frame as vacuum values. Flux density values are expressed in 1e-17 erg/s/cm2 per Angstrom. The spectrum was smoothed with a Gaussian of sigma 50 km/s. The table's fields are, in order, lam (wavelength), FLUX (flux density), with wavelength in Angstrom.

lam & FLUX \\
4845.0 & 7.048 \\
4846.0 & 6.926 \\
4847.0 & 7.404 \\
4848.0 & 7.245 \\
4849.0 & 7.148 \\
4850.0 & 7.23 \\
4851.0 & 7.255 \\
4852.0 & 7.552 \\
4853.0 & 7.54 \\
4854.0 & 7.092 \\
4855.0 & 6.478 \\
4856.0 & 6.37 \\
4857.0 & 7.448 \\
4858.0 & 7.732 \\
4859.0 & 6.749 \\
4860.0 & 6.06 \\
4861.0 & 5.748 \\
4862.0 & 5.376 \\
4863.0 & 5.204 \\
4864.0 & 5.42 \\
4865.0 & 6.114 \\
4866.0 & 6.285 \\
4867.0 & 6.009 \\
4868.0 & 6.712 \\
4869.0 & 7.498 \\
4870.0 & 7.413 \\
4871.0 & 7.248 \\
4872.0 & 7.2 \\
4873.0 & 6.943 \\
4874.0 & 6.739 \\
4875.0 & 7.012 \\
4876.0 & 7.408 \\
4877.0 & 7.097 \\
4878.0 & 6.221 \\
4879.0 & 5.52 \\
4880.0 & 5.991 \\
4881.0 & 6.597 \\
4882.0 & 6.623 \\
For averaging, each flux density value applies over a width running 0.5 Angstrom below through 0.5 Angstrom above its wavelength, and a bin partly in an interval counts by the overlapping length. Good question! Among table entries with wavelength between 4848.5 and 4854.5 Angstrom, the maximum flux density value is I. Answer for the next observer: 7.552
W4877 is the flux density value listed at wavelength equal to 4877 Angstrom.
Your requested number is 7.097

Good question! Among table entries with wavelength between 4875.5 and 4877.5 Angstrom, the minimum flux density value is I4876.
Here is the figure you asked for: 7.097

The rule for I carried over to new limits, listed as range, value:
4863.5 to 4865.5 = 6.114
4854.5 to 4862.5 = 7.732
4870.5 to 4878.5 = 7.408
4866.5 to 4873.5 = 7.498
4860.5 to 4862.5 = 5.748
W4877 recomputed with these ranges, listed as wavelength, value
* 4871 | 7.248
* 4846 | 6.926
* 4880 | 5.991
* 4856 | 6.37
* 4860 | 6.06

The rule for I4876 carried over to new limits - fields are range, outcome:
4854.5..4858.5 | 6.37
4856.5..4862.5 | 5.376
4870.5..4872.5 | 7.2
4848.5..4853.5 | 7.148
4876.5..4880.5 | 5.52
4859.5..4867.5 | 5.204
